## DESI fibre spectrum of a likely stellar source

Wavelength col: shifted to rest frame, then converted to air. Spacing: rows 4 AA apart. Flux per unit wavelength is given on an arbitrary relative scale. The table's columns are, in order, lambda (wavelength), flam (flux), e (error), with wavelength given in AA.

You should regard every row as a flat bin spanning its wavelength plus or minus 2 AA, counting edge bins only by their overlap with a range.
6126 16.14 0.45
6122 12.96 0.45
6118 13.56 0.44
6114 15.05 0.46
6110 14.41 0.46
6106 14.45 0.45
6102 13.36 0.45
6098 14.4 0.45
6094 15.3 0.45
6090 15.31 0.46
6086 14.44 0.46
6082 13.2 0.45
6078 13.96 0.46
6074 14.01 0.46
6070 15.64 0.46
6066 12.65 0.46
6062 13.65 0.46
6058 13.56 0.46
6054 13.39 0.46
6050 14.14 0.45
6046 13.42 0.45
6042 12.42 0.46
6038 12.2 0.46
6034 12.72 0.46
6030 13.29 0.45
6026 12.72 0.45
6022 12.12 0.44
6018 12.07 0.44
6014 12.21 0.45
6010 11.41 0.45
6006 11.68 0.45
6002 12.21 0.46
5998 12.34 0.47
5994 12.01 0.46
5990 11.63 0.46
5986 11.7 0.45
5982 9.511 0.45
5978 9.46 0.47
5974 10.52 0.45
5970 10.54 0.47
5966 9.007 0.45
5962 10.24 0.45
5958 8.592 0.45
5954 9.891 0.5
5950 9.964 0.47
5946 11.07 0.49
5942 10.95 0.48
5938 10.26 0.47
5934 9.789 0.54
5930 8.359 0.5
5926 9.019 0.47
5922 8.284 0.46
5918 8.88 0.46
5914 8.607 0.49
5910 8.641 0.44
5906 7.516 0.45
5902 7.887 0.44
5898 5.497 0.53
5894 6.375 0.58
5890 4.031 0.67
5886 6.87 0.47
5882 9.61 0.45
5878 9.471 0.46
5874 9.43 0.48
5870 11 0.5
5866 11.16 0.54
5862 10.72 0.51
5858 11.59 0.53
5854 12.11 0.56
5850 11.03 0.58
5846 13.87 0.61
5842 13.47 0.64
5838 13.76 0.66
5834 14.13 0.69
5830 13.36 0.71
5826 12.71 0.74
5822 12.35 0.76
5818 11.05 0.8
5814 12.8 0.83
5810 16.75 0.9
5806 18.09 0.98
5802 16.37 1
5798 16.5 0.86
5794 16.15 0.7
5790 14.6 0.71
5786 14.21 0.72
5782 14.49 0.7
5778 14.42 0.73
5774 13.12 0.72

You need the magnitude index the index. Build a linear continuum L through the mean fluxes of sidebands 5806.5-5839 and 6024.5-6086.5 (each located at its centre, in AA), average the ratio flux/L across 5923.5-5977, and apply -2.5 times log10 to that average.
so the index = 0.34 mag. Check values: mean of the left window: 13.6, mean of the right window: 13.4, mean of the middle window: 9.84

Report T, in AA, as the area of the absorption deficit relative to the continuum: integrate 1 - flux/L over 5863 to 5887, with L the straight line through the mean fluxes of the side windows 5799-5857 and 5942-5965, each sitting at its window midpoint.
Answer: 5.0 AA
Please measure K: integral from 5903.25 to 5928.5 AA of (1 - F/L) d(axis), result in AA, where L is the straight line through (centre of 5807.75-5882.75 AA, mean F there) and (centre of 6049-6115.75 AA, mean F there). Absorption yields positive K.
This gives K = 8.5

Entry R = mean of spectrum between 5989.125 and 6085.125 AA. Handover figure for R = 12.9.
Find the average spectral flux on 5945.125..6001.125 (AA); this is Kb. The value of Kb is 10.5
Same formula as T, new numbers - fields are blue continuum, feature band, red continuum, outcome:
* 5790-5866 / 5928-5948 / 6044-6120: 5.4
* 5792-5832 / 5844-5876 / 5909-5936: 2.0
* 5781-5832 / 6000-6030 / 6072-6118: 4.7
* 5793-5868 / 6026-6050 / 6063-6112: 2.0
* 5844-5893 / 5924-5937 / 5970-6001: 1.7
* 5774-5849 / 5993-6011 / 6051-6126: 2.8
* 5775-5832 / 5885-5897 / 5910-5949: 5.8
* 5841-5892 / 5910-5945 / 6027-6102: 6.4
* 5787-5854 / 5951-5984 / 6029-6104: 9.9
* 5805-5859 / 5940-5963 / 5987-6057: 4.8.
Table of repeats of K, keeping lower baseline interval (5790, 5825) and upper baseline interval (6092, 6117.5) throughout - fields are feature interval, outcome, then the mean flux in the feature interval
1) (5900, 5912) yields 5.5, 8.01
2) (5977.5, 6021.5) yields 9.2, 11.6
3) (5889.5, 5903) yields 8.0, 6.02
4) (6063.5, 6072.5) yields 0.2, 14.1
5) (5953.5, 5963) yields 3.4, 9.45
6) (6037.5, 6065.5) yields 2.4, 13.3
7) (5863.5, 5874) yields 2.9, 10.7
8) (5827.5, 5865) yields 5.6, 12.6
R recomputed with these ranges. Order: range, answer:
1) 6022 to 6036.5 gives 12.8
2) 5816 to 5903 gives 10.6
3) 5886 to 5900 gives 5.53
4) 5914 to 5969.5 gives 9.55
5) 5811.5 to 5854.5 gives 12.9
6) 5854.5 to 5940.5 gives 8.79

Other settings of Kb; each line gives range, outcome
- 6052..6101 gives 14.1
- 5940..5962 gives 10.1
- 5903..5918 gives 8.31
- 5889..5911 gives 6.69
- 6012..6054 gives 12.8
